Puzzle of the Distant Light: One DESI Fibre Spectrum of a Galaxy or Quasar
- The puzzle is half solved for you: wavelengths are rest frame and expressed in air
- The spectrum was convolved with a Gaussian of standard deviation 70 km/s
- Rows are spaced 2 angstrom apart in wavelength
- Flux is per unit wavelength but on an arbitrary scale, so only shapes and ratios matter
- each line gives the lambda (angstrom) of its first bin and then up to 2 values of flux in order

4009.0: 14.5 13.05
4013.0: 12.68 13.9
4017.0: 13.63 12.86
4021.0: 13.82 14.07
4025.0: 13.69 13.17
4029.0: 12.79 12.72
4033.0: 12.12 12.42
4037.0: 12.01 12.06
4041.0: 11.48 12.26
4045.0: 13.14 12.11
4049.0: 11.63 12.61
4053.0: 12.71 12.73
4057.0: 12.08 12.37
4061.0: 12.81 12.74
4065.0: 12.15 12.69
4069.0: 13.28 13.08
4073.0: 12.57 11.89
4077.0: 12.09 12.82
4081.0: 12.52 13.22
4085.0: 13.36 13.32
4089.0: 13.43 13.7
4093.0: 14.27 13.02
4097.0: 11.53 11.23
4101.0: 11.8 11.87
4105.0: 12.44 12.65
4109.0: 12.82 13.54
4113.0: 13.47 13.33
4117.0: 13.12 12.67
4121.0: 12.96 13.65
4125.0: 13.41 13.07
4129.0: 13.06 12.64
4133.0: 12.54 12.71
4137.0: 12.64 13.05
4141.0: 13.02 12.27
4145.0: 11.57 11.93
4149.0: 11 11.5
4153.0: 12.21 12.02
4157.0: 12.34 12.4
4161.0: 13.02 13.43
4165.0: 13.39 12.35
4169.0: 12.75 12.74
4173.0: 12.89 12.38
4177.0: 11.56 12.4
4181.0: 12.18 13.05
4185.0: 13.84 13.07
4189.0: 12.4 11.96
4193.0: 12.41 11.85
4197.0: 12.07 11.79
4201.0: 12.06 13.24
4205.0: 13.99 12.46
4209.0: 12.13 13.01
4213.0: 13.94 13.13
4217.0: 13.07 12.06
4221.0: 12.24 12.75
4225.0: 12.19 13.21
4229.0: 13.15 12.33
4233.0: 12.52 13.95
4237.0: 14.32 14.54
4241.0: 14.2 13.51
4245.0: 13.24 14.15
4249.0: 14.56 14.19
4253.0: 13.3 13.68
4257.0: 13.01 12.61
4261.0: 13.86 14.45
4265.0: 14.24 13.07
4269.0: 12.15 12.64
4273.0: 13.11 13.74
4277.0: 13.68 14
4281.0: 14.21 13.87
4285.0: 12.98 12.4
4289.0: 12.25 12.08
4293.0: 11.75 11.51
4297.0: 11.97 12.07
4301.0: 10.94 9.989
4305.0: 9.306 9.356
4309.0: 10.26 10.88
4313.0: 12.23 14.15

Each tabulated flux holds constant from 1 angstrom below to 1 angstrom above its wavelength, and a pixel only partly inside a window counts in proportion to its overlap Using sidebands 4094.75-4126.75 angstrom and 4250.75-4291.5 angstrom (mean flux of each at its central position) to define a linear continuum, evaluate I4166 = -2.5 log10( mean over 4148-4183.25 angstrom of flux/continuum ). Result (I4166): 0.044 mag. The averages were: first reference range 12.7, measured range 12.4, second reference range 13.3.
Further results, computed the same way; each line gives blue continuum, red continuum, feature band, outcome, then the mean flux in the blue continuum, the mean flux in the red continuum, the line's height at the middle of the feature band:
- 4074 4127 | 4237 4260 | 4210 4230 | 0.06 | 12.9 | 13.8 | 13.6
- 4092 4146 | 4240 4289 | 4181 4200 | 0.05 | 12.8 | 13.5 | 13.1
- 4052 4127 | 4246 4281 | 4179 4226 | 0.06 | 12.8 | 13.6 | 13.3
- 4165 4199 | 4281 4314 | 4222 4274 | -0.12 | 12.5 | 11.6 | 12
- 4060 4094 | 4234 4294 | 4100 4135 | 0.01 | 12.9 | 13.5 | 13.1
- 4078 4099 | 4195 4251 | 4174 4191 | 0.04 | 13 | 13.1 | 13.1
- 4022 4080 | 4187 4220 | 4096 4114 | 0.02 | 12.6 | 12.6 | 12.6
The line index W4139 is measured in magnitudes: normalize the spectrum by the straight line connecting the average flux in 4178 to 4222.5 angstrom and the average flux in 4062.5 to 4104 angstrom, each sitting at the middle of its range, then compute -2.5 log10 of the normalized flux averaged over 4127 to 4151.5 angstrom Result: 0.03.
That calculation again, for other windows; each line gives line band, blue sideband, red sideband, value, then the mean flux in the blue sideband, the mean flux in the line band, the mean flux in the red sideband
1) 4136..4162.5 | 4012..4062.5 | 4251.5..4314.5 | 0.03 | 12.7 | 12.3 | 12.5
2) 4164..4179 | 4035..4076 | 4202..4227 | 0.02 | 12.4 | 12.6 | 12.9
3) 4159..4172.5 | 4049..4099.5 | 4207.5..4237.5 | -0.01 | 12.7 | 12.9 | 12.9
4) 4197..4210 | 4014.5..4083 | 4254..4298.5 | 0.03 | 12.7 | 12.6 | 13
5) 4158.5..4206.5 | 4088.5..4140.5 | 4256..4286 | 0.04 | 12.9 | 12.6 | 13.4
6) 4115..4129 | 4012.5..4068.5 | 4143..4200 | -0.06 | 12.7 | 13.2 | 12.4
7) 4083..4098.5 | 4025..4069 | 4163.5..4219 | -0.05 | 12.5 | 13.2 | 12.7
